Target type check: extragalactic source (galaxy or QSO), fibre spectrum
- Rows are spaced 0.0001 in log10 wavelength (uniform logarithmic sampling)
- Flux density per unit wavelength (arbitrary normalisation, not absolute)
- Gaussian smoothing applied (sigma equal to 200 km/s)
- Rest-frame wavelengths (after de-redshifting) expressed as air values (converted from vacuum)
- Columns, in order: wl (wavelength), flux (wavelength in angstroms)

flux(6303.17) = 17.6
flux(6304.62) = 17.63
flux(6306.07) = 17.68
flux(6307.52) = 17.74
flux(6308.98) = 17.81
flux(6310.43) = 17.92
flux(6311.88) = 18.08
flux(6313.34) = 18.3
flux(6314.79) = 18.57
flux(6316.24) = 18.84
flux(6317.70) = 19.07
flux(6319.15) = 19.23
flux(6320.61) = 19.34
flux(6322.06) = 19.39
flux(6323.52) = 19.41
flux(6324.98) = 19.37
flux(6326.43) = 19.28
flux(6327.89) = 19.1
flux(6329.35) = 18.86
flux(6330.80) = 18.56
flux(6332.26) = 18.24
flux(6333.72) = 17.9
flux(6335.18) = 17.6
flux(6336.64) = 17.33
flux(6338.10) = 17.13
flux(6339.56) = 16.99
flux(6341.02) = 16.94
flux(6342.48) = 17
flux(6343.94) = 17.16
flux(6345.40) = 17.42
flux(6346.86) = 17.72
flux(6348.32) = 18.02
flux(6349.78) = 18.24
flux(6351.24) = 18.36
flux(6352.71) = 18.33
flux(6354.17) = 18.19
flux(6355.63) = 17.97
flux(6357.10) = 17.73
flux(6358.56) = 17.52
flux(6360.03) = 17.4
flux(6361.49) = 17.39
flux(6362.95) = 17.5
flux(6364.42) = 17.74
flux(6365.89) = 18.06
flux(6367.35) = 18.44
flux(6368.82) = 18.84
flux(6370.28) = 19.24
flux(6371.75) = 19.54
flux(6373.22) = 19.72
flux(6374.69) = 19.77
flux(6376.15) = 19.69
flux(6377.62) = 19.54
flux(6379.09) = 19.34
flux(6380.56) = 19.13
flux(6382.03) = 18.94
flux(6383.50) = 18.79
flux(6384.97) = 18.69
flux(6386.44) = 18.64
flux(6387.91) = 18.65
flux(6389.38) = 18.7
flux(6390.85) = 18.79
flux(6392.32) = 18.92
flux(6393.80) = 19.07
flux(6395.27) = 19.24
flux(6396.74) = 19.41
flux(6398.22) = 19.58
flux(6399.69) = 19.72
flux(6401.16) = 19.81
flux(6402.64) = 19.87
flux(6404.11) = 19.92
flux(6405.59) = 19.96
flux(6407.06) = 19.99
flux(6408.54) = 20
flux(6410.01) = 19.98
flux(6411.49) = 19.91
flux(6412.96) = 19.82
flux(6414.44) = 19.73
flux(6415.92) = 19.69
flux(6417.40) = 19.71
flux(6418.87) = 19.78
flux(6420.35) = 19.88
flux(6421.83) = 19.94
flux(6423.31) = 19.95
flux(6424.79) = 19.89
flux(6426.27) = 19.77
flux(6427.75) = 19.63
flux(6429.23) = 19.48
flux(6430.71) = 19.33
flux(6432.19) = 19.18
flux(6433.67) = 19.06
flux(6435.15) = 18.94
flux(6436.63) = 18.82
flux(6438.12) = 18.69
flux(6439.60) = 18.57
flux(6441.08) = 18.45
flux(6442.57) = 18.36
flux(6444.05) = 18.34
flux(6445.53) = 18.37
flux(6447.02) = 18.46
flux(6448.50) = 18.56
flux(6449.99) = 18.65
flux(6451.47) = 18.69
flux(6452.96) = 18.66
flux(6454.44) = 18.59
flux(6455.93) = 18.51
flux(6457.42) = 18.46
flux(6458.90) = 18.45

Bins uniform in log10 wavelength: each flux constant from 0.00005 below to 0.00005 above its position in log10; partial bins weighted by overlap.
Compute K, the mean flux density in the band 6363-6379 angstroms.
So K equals 19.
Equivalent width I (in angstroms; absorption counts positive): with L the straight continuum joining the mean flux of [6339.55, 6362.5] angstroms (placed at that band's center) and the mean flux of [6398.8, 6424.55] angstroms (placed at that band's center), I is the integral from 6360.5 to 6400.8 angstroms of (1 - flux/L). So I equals -0.4 angstroms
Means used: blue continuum 17.7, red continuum 19.9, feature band 18.9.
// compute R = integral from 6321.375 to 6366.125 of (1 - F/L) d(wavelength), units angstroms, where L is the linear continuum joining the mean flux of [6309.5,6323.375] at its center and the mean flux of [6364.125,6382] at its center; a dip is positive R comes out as 2.2 angstroms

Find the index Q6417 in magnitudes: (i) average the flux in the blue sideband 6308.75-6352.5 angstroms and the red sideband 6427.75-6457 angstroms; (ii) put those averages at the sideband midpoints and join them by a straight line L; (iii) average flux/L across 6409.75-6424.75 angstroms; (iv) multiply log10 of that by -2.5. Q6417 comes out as -0.07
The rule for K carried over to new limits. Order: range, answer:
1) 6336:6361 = 17.6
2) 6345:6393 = 18.5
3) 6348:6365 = 17.9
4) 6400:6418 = 19.9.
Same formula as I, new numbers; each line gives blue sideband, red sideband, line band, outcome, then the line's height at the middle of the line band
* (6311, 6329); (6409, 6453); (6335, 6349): 1.3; 19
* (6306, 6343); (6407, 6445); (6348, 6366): 0.8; 18.7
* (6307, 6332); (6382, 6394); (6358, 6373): 0.4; 18.8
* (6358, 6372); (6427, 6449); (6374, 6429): -3.1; 18.5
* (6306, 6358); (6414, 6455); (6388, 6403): -0.4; 18.8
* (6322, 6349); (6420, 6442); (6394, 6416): -0.9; 18.9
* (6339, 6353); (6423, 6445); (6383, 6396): -0.4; 18.3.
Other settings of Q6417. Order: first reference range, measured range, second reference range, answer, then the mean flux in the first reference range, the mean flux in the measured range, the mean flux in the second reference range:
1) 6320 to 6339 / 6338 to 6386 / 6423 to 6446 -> 0.03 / 18.6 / 18.3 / 19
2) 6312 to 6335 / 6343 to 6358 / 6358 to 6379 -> 0.05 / 18.8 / 17.9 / 18.6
